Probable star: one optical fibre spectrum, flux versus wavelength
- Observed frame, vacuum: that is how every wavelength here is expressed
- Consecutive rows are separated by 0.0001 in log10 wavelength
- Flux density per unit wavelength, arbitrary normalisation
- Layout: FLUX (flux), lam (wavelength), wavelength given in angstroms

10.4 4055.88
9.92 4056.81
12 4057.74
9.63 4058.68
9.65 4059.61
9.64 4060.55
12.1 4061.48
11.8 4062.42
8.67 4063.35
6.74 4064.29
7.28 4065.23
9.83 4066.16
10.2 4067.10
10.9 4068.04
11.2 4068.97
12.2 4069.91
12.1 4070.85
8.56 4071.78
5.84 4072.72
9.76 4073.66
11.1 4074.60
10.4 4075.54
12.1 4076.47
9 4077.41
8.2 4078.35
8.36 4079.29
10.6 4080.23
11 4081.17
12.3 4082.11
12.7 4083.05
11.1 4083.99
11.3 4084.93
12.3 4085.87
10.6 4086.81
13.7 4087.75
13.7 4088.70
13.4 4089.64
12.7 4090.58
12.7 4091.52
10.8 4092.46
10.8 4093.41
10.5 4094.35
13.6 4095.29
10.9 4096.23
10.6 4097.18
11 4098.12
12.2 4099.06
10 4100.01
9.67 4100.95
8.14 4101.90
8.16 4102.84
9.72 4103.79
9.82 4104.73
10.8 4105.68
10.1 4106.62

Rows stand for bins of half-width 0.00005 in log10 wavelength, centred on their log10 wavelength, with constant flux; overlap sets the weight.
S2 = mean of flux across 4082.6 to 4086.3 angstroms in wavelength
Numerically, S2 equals 11.8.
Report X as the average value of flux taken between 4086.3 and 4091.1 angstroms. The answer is 12.8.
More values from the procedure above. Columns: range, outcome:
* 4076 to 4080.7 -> 9.66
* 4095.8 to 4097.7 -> 10.7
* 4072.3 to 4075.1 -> 8.95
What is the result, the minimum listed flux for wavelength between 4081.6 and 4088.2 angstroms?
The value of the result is 10.6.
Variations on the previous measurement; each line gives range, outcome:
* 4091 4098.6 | 10.5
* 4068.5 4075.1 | 5.84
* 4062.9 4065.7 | 6.74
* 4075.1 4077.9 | 9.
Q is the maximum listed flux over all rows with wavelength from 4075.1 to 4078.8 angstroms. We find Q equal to 12.1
